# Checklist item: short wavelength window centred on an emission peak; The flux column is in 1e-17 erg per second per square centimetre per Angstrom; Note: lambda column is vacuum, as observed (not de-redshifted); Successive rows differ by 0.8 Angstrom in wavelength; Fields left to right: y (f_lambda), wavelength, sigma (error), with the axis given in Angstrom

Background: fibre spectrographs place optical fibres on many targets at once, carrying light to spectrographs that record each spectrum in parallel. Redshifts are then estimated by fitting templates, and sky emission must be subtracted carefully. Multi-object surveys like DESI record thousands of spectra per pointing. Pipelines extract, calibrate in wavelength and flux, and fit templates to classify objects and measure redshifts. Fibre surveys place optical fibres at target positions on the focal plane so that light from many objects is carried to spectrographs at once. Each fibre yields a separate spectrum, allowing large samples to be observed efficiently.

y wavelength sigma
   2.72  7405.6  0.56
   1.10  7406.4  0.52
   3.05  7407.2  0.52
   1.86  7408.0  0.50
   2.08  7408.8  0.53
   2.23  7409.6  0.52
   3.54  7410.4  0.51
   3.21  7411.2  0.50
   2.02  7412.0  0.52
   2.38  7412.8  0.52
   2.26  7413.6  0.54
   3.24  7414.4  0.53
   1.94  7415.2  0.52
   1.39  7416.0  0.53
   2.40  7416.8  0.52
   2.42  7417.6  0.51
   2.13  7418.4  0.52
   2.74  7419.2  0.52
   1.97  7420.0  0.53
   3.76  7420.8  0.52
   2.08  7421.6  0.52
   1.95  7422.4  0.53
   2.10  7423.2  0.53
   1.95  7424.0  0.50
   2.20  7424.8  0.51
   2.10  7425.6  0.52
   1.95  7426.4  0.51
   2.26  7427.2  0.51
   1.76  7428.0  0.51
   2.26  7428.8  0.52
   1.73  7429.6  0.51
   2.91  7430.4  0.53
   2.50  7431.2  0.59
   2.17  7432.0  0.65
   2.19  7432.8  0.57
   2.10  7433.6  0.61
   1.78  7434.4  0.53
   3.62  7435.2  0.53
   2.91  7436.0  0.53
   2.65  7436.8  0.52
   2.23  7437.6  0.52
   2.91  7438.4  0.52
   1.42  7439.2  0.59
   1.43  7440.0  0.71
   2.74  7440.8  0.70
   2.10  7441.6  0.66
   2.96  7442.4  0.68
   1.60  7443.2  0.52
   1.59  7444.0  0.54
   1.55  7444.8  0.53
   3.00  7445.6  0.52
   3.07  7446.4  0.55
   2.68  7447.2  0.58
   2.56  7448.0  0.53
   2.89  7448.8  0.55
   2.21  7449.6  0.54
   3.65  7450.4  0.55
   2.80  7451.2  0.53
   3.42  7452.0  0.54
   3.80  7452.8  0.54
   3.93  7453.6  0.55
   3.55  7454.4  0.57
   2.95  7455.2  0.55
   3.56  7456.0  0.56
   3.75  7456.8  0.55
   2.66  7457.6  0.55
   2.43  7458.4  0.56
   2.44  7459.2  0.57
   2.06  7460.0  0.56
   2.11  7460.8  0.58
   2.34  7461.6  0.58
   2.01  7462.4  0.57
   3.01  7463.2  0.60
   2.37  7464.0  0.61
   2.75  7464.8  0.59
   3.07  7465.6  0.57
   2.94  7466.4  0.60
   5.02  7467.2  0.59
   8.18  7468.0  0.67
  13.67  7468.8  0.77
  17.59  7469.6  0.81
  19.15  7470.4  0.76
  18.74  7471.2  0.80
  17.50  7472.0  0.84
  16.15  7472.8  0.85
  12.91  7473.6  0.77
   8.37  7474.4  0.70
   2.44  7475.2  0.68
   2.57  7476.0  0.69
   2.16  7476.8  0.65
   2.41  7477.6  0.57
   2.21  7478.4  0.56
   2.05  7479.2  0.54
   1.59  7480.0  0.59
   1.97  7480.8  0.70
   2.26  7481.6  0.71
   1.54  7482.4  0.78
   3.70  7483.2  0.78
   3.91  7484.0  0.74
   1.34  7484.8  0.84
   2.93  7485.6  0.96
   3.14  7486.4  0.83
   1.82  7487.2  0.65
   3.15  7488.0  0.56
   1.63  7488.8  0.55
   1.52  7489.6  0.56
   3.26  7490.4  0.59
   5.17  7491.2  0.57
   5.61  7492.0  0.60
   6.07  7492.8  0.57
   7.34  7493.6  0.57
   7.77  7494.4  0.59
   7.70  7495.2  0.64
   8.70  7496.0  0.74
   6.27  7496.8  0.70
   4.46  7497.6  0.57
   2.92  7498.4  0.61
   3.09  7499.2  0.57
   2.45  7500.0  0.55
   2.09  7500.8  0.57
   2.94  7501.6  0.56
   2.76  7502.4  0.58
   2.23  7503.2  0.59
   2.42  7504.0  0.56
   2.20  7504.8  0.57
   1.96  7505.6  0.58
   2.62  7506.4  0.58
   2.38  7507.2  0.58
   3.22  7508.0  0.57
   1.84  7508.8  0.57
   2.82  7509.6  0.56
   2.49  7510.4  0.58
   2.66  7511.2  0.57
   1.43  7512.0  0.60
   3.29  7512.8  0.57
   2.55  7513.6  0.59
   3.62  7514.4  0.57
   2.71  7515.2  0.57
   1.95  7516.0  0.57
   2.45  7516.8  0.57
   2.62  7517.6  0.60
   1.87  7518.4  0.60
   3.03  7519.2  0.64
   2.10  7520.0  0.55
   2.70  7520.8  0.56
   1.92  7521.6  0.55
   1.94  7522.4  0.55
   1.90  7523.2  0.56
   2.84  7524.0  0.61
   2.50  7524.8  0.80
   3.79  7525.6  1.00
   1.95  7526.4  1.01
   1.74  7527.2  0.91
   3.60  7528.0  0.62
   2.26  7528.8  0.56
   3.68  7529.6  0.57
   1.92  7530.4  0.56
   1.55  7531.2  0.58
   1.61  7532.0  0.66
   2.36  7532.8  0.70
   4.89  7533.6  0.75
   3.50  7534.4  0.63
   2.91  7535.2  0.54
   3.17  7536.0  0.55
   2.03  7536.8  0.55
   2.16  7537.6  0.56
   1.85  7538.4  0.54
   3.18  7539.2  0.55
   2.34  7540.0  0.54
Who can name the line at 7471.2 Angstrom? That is H-alpha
